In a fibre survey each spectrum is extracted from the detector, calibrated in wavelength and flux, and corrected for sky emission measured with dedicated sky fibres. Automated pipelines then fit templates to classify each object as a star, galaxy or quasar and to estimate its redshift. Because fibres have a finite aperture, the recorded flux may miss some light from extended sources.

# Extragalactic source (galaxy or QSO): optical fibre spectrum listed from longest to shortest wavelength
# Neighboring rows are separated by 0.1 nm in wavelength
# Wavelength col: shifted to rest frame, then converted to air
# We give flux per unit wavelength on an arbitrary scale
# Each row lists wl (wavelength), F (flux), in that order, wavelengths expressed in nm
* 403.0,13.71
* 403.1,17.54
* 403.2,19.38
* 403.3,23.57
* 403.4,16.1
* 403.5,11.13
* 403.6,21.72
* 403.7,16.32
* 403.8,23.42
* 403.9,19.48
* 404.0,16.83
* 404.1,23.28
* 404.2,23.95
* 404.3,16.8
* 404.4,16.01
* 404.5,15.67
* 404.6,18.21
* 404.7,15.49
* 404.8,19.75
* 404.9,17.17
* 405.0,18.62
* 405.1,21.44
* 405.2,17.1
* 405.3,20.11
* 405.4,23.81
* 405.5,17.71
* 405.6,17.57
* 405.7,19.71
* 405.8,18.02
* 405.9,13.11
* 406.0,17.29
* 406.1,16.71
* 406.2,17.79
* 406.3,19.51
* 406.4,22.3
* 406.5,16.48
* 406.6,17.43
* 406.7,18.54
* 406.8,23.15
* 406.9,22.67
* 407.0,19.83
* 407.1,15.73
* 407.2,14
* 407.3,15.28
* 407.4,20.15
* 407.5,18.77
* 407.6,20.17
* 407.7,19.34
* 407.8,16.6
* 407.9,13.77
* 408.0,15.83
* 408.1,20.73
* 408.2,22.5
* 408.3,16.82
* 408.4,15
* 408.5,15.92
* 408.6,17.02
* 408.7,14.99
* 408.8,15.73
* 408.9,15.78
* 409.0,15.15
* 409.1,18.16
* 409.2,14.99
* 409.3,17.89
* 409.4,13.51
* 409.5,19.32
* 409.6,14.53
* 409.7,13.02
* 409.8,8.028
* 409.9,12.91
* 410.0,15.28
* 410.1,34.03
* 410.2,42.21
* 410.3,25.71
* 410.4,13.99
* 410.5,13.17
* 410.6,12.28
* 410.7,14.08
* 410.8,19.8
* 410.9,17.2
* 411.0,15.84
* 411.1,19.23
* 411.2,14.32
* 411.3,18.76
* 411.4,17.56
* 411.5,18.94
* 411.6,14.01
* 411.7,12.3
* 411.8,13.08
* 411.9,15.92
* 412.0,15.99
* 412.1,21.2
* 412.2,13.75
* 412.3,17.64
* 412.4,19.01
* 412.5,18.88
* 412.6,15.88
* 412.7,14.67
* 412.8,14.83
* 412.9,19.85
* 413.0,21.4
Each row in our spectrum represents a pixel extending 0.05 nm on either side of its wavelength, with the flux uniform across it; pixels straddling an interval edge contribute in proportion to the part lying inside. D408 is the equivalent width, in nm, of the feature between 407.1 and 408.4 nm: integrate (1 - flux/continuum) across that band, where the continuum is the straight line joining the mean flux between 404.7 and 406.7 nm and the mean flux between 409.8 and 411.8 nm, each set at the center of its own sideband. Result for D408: 0.05 nm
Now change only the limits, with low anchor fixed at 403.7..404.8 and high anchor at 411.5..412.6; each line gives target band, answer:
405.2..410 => 0.13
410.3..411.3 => 0.03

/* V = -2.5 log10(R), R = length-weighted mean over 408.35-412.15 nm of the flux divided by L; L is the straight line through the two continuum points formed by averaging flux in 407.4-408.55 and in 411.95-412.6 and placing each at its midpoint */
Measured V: 0.04 mag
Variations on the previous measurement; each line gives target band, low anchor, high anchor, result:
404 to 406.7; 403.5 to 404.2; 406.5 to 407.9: 0.039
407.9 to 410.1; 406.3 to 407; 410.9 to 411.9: 0.117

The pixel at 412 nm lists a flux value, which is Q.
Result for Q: 15.99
